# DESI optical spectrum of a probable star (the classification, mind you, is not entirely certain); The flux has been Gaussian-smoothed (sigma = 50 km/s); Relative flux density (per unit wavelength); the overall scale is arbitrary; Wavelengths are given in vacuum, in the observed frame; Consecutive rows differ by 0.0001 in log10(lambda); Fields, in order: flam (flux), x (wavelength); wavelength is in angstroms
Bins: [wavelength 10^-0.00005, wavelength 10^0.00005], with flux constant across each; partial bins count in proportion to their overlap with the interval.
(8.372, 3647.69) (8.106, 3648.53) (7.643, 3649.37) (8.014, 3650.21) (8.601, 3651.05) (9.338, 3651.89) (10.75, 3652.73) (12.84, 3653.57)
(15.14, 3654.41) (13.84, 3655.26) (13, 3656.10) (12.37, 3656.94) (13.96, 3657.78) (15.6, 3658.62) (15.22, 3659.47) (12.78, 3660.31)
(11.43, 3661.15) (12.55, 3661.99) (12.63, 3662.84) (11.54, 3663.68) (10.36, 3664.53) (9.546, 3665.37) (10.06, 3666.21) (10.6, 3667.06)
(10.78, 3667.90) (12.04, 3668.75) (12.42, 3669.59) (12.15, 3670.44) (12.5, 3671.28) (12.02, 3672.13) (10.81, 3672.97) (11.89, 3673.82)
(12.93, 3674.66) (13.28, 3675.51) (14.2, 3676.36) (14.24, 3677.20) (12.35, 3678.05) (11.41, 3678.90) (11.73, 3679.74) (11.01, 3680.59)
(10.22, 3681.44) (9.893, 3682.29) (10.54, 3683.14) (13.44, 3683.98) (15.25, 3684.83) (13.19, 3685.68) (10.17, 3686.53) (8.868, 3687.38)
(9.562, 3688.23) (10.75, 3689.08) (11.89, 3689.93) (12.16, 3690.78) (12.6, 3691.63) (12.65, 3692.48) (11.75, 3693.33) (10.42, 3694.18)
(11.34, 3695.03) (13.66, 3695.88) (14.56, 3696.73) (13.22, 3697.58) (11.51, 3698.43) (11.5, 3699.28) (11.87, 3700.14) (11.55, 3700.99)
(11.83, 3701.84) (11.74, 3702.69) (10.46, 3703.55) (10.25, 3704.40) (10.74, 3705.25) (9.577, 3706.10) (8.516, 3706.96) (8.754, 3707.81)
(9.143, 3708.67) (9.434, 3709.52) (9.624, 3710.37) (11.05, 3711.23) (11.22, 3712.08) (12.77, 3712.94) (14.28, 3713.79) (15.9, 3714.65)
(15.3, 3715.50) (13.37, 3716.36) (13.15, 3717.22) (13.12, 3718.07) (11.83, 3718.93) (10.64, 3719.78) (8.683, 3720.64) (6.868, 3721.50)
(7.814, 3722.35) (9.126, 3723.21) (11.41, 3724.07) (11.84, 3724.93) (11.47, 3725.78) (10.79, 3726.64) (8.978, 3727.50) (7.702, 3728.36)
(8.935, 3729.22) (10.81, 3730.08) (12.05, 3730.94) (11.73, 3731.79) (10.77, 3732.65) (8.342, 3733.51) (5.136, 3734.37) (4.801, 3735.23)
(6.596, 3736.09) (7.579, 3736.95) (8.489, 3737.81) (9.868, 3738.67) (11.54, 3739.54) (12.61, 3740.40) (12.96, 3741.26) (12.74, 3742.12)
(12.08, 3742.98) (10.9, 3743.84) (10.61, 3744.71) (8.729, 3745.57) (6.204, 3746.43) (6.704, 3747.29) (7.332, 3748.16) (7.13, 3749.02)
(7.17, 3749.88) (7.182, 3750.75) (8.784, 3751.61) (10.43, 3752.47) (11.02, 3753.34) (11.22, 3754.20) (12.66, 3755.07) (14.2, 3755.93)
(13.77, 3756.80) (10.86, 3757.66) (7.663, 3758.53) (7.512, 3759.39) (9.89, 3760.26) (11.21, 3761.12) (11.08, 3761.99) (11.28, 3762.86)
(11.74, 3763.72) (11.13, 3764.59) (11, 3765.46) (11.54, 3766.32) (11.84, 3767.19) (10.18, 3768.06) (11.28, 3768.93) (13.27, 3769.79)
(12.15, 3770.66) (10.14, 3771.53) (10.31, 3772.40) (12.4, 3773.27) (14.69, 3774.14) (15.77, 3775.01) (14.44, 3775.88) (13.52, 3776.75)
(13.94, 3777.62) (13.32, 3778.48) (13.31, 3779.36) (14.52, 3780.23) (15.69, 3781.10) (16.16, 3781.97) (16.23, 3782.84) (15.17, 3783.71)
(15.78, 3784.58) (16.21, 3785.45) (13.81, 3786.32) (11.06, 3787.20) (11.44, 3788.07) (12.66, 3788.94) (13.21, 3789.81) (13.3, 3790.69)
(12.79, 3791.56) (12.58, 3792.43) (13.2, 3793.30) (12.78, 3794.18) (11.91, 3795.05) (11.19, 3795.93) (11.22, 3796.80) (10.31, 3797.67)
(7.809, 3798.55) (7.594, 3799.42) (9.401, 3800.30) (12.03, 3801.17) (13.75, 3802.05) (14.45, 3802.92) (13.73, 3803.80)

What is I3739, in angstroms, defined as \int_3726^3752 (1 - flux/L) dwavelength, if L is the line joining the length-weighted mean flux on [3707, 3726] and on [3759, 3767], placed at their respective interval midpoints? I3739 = 4.2 angstroms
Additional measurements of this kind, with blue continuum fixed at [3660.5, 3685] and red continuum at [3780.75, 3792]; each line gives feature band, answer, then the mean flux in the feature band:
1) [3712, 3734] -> 2.97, 11.1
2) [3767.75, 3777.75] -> 0.85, 12.7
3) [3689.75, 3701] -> 0.06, 12.2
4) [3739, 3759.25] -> 4.86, 10.2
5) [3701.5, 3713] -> 2.06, 10.3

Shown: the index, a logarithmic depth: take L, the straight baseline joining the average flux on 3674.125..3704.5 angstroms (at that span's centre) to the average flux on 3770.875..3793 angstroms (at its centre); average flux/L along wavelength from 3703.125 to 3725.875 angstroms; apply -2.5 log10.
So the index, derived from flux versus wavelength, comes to 0.13 mag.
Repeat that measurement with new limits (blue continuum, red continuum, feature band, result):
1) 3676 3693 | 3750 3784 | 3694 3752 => 0.15 mag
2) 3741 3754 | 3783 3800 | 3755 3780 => -0.12 mag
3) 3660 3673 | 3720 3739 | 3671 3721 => -0.13 mag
